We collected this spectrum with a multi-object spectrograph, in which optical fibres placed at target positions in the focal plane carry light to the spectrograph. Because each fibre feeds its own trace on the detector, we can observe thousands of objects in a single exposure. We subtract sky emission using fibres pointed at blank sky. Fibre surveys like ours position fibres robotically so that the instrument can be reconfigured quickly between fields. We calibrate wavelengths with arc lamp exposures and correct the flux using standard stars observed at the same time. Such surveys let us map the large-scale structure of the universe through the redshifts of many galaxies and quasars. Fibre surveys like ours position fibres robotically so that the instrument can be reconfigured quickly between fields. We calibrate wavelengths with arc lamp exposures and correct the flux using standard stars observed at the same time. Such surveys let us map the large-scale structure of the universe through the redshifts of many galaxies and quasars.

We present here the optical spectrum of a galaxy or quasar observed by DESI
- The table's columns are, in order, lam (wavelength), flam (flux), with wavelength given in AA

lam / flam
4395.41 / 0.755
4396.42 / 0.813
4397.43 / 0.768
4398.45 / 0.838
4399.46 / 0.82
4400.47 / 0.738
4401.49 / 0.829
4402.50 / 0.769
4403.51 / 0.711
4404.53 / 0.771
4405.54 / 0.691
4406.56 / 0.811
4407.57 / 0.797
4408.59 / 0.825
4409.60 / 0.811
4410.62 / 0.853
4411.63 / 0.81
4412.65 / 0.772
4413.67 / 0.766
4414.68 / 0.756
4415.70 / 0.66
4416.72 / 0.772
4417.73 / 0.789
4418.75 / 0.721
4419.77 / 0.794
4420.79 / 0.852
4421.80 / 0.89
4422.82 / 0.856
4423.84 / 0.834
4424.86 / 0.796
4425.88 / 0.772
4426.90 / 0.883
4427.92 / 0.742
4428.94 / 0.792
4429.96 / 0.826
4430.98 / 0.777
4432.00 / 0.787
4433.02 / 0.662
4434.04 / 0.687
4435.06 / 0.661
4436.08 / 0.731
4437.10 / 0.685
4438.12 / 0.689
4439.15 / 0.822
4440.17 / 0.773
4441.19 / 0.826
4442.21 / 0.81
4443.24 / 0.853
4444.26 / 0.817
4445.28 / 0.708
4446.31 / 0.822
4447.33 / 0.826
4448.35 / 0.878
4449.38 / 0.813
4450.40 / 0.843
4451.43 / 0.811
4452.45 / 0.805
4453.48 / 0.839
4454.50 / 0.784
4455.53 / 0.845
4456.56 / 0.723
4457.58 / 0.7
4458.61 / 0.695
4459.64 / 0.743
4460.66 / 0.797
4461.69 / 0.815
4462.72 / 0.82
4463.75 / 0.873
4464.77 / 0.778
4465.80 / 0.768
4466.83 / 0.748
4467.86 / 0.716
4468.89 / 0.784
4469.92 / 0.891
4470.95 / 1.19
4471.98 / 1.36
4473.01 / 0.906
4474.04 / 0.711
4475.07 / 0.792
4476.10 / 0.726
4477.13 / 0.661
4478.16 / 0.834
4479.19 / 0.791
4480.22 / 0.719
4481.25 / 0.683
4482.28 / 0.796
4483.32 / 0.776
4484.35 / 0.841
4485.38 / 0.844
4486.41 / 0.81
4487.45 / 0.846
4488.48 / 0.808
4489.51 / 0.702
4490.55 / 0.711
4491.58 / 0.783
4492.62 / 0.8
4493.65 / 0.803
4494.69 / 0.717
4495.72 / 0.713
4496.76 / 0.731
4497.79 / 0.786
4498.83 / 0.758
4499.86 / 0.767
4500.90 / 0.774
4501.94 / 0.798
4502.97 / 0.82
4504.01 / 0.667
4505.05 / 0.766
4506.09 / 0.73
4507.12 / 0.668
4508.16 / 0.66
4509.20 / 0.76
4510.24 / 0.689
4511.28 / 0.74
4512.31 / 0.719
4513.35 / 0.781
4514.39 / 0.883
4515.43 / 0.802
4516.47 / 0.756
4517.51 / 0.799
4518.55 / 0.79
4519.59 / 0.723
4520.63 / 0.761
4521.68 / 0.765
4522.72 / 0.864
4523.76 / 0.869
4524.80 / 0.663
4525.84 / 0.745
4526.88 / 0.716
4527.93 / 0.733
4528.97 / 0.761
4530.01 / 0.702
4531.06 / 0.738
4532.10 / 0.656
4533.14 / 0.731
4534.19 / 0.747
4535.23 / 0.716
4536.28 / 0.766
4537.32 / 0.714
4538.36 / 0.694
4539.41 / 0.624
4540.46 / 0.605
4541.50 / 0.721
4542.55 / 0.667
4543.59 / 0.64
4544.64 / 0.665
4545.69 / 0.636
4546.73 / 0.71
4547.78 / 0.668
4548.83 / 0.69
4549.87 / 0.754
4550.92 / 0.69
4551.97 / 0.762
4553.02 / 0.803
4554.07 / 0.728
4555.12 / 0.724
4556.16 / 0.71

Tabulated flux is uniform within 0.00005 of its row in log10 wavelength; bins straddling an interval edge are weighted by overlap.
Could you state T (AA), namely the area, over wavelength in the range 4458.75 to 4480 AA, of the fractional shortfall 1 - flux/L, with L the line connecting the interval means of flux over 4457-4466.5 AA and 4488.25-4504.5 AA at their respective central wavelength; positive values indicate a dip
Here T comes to -1.63 AA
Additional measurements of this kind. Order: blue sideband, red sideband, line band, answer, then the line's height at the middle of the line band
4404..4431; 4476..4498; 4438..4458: -0.50 AA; 0.782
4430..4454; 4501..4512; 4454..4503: -2.83 AA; 0.753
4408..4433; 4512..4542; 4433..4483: -1.37 AA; 0.776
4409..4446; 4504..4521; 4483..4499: -0.43 AA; 0.757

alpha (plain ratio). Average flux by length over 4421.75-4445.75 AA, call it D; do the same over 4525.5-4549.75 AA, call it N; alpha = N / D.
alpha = 0.90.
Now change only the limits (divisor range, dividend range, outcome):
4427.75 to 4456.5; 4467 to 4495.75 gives 1.04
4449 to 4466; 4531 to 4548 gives 0.87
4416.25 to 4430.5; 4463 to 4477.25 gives 1.06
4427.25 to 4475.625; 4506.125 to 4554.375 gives 0.91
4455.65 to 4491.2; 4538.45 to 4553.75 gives 0.86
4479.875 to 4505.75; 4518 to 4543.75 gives 0.94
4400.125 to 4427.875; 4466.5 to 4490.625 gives 1.04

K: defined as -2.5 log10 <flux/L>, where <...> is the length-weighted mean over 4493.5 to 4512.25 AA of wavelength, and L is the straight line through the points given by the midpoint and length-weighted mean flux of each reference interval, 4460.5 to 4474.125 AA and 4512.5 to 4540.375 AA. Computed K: 0.08 mag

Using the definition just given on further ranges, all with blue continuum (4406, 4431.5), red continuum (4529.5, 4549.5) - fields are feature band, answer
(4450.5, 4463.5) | -0.03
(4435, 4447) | 0.01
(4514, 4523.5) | -0.12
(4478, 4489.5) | -0.07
